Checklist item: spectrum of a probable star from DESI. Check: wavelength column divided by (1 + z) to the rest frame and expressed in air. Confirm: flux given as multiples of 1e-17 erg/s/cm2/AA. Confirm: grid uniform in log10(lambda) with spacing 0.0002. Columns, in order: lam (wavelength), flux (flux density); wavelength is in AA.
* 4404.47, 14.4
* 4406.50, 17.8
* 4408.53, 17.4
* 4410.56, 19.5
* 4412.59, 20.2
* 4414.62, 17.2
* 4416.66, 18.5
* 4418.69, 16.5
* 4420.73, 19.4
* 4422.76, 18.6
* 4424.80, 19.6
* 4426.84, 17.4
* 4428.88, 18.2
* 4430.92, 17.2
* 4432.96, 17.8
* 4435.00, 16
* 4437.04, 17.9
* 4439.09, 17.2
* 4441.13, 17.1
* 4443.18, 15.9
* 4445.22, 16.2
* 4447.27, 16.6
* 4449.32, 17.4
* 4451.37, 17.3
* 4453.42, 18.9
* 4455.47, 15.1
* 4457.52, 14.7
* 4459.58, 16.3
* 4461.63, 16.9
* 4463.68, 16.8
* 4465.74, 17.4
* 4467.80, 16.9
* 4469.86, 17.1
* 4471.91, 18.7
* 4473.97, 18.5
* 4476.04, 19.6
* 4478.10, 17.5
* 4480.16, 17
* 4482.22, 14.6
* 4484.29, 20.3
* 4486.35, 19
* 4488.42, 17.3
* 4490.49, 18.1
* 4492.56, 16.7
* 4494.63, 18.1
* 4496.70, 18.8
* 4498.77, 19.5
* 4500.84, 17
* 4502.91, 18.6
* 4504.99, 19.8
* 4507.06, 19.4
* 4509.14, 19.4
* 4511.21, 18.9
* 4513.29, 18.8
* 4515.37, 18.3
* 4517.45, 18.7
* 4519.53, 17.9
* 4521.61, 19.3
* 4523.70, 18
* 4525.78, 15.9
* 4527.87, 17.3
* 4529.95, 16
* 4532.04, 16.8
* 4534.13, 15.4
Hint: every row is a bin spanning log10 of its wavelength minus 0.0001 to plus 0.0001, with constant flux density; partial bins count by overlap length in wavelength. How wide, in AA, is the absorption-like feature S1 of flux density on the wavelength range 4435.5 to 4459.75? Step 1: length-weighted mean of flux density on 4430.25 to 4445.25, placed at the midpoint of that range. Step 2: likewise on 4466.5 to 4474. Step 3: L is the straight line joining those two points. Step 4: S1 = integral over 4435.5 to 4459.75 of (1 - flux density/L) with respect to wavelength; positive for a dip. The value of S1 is 0.7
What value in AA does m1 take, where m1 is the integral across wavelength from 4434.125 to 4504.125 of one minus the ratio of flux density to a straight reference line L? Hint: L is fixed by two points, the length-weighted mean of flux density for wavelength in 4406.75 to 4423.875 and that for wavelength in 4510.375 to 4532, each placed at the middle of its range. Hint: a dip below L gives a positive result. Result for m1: 2.76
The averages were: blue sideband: 18.4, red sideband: 17.8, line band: 17.4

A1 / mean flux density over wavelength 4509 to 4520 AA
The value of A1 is 18.7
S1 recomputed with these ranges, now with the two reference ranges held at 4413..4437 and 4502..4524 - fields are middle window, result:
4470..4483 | 0.6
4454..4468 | 1.5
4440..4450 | 0.8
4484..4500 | 0.2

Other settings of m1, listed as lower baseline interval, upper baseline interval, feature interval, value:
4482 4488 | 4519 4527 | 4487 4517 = -0.7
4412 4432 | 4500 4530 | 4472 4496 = 0.5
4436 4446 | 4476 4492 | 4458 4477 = 0.0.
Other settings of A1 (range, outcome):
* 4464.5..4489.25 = 17.8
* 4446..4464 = 16.7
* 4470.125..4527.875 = 18.3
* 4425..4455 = 17.2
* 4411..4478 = 17.5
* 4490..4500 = 18.2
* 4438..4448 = 16.6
